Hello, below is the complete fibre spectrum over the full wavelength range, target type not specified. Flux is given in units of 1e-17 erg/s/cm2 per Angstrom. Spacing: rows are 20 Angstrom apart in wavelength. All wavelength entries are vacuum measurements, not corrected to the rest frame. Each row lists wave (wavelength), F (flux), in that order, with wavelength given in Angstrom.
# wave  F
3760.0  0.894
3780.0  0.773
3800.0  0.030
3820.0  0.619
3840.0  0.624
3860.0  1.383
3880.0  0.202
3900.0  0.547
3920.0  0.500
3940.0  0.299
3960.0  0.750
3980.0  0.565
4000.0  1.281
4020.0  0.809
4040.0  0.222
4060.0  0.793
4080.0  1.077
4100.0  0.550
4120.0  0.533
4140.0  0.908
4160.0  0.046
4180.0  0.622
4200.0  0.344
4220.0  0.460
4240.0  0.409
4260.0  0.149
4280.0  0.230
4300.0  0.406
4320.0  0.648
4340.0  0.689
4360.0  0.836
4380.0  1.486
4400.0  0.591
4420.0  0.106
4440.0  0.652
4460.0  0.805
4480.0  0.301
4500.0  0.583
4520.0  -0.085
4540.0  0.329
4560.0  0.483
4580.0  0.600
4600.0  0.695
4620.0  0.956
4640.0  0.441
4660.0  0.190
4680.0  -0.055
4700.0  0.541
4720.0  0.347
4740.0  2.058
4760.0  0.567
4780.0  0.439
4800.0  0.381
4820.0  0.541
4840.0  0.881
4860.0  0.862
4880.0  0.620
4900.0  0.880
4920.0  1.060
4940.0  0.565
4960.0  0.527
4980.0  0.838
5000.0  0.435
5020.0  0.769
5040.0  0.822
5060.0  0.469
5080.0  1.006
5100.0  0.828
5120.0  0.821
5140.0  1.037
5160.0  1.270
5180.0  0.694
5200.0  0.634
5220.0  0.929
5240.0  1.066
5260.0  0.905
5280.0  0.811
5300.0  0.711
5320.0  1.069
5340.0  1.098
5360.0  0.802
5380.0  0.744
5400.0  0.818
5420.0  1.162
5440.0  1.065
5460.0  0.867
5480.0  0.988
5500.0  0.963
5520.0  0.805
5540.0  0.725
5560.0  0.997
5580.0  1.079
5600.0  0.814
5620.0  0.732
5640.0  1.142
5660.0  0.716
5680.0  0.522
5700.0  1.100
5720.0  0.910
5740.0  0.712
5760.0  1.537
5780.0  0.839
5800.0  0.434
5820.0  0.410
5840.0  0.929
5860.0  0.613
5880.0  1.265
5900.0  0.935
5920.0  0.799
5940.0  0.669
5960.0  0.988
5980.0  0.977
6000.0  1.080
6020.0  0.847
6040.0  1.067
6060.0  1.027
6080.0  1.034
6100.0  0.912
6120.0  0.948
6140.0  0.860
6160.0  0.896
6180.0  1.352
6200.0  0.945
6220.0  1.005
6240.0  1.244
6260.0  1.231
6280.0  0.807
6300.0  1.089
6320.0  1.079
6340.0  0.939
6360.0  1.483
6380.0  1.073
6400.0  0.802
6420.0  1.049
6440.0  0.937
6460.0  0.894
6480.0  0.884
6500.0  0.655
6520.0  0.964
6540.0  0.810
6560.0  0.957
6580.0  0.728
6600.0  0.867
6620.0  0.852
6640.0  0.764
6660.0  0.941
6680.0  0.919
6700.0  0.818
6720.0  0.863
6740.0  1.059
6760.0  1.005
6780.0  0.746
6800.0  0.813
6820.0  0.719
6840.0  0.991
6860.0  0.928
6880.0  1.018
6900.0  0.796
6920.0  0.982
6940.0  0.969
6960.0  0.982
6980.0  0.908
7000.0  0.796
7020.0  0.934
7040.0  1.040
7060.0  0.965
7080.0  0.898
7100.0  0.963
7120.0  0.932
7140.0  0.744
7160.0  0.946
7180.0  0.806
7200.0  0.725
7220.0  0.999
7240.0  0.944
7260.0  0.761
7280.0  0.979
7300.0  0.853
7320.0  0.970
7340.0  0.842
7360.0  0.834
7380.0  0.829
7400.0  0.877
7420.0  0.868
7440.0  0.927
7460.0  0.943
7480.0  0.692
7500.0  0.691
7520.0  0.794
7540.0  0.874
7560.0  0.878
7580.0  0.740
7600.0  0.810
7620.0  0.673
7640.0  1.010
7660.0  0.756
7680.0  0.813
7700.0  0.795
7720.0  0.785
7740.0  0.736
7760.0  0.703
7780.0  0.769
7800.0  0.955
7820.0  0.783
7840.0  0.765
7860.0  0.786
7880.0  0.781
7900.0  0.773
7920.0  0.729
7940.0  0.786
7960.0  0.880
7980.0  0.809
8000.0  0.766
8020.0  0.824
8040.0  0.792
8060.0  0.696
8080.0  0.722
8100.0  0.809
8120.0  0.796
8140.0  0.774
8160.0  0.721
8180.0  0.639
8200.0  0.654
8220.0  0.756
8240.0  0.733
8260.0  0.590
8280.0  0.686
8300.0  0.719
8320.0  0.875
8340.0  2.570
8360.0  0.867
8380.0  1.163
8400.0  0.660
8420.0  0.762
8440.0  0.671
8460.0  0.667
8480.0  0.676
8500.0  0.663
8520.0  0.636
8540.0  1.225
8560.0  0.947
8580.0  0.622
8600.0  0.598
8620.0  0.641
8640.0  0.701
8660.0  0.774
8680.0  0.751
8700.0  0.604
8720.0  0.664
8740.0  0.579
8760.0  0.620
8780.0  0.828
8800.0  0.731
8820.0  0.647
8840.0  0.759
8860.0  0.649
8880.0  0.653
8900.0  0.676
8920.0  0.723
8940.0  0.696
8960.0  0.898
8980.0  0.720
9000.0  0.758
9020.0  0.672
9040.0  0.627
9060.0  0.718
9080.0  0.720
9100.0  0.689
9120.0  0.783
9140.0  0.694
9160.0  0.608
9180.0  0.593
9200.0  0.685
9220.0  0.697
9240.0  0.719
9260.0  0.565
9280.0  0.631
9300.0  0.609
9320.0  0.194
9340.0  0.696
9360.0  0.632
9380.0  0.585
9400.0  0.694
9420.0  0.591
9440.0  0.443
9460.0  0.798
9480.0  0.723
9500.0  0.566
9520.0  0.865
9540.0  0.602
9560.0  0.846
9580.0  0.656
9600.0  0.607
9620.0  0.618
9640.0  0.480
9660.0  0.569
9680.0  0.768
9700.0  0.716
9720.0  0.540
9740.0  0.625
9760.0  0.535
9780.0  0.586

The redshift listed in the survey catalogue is 0.27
